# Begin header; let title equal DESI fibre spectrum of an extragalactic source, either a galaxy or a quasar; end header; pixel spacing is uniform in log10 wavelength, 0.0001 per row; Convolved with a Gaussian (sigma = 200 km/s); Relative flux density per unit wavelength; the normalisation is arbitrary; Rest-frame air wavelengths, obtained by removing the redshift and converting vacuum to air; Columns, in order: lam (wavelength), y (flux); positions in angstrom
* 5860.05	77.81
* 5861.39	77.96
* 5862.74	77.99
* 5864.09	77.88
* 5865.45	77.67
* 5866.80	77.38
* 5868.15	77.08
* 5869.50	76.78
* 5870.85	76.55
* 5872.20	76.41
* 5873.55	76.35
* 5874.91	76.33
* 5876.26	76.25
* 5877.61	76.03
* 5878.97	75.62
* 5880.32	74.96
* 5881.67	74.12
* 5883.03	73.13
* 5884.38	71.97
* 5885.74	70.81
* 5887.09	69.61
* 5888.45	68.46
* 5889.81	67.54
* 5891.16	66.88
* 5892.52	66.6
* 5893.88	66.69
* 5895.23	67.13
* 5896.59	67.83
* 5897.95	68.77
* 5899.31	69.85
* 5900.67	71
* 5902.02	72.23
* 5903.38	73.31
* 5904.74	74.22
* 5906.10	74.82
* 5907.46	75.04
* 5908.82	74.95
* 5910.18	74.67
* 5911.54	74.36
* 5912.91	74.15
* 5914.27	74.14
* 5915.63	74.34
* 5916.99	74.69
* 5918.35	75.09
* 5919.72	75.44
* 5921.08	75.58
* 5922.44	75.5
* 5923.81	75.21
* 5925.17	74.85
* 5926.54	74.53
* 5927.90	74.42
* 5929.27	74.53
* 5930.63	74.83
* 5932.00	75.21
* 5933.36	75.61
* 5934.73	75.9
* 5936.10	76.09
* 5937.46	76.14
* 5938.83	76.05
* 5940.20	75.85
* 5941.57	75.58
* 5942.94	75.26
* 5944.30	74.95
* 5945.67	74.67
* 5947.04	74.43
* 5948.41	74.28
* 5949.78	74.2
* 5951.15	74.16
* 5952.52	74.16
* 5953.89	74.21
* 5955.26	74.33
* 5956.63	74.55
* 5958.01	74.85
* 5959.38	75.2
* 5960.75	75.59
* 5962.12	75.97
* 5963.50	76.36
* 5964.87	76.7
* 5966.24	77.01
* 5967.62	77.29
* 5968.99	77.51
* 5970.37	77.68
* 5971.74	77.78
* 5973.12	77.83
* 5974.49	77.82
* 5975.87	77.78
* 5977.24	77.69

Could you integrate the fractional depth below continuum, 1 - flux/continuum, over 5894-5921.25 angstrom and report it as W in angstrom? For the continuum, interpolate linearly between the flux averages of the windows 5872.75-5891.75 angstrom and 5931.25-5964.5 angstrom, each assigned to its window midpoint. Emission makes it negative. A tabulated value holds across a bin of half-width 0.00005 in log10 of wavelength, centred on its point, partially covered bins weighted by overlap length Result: 0.29 angstrom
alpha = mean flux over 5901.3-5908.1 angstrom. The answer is 74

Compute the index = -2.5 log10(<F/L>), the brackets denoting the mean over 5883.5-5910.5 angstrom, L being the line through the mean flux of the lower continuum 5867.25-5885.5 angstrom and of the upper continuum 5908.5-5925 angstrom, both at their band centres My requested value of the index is 0.067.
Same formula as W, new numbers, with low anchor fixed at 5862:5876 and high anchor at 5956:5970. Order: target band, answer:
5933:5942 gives 0.1 angstrom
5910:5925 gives 0.3 angstrom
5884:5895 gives 1.2 angstrom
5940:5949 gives 0.2 angstrom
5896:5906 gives 0.7 angstrom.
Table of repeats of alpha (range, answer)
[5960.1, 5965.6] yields 76.2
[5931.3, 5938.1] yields 75.8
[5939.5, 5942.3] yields 75.5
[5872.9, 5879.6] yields 76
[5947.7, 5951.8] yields 74.2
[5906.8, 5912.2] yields 74.8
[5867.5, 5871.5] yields 76.9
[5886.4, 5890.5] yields 68.6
